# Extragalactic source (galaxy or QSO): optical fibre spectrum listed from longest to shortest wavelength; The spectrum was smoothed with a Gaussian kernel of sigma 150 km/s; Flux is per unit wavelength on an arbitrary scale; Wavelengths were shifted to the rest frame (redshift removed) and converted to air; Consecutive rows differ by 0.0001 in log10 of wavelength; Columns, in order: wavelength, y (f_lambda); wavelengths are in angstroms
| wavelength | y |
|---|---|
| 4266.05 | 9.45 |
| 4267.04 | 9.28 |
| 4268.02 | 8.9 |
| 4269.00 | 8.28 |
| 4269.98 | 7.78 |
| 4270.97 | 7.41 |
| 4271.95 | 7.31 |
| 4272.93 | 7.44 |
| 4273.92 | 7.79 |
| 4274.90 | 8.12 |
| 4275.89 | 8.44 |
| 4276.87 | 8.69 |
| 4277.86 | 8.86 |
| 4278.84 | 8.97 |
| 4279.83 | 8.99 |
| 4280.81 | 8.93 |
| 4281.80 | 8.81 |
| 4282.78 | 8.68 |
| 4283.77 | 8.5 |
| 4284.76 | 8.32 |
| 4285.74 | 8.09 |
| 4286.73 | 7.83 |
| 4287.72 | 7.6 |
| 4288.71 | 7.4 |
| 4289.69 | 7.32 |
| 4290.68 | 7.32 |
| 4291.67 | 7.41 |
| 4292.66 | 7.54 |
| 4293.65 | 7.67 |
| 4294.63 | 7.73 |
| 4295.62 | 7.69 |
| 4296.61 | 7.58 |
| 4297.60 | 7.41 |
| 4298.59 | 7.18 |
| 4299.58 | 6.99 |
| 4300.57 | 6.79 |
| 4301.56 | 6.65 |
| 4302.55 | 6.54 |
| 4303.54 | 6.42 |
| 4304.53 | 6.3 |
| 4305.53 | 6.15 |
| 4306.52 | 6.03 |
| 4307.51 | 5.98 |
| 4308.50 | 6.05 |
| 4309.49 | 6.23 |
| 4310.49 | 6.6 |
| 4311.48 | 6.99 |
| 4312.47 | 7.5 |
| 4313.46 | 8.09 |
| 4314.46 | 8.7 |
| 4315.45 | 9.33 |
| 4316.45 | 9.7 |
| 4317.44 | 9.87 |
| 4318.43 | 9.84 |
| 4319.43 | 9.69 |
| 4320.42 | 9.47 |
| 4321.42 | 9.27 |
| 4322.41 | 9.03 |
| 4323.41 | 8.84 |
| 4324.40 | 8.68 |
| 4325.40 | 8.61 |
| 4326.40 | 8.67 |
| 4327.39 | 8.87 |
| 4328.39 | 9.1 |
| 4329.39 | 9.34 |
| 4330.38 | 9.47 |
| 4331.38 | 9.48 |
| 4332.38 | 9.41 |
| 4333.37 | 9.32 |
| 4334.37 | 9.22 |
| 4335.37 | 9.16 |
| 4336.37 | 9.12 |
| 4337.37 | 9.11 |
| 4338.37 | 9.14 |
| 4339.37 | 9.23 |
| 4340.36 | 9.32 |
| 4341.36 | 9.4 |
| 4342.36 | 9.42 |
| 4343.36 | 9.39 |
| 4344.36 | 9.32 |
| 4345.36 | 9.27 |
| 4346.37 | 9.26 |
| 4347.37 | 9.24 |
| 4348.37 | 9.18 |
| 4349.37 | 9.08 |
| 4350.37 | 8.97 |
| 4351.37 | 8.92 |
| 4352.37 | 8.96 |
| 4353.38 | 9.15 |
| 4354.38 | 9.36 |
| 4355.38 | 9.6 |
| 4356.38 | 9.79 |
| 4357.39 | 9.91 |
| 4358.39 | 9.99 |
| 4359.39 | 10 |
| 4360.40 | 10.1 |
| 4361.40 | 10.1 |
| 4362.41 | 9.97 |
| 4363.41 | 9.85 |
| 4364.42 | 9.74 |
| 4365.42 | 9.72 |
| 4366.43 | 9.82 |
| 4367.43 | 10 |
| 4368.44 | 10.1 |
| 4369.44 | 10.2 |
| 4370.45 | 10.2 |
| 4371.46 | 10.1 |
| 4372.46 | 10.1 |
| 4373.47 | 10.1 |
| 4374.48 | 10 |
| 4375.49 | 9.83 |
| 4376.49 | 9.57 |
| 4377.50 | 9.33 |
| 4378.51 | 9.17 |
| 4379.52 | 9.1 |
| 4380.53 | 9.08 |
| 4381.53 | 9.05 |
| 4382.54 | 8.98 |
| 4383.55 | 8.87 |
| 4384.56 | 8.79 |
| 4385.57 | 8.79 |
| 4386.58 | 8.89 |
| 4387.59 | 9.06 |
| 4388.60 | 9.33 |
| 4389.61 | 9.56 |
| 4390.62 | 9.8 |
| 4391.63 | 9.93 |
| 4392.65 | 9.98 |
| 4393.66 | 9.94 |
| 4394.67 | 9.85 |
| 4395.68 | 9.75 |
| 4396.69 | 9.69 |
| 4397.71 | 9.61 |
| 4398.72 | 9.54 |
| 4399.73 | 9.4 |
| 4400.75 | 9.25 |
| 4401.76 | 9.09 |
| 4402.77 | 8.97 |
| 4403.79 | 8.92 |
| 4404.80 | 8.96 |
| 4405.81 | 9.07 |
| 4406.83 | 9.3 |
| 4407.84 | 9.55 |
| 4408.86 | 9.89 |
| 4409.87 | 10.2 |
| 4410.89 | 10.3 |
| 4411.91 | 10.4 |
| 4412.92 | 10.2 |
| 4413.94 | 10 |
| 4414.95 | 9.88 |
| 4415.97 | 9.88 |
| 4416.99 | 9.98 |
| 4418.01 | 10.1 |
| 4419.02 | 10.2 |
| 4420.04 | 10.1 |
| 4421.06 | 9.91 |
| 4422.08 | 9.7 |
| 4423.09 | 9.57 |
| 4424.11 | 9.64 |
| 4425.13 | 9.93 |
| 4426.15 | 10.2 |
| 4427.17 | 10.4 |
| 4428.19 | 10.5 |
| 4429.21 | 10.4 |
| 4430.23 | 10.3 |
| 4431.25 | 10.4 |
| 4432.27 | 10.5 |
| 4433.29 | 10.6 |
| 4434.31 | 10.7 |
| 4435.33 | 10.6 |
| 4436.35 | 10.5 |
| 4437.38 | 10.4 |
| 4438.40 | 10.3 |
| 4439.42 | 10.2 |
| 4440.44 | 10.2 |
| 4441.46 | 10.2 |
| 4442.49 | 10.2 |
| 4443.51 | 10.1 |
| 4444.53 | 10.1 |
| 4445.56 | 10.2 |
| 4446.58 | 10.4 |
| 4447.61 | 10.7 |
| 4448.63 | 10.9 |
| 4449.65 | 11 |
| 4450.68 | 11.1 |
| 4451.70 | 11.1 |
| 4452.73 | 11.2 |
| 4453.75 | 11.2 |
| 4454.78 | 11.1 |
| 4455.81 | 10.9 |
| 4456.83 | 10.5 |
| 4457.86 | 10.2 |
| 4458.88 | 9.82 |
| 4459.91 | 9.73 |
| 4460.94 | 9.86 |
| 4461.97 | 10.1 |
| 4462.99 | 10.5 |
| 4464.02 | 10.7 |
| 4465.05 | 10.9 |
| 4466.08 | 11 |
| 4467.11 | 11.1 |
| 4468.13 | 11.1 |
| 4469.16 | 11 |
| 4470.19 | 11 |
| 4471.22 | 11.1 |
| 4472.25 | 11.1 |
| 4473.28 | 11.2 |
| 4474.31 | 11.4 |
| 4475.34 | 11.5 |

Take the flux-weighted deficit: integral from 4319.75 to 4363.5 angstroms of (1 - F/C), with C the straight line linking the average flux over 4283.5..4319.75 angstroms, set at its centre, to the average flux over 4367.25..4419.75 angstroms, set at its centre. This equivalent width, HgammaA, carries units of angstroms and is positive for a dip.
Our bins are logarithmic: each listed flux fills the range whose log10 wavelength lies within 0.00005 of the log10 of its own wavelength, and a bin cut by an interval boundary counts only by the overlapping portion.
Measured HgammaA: -4.6 angstroms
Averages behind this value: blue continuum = 7.52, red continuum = 9.61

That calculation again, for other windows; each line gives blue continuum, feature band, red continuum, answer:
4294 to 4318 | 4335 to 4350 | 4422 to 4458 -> -2.01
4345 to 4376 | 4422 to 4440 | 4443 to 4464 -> 0.10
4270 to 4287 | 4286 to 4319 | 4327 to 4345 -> 4.89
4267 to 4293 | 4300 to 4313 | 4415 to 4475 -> 3.09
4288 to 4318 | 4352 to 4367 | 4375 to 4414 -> -1.92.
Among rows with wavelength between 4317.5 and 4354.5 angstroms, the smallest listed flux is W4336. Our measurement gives 8.61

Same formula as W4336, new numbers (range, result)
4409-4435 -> 9.57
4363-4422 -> 8.79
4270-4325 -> 5.98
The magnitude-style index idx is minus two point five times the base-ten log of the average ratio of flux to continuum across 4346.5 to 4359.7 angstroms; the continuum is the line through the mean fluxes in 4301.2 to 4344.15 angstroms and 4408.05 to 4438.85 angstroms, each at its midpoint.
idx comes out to -0.05 mag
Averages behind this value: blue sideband 8.45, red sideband 10.2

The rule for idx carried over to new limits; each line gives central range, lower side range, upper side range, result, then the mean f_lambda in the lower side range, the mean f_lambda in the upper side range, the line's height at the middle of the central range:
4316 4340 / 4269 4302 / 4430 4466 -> -0.08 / 7.86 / 10.5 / 8.55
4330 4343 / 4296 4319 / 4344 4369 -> -0.08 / 7.35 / 9.58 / 8.67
